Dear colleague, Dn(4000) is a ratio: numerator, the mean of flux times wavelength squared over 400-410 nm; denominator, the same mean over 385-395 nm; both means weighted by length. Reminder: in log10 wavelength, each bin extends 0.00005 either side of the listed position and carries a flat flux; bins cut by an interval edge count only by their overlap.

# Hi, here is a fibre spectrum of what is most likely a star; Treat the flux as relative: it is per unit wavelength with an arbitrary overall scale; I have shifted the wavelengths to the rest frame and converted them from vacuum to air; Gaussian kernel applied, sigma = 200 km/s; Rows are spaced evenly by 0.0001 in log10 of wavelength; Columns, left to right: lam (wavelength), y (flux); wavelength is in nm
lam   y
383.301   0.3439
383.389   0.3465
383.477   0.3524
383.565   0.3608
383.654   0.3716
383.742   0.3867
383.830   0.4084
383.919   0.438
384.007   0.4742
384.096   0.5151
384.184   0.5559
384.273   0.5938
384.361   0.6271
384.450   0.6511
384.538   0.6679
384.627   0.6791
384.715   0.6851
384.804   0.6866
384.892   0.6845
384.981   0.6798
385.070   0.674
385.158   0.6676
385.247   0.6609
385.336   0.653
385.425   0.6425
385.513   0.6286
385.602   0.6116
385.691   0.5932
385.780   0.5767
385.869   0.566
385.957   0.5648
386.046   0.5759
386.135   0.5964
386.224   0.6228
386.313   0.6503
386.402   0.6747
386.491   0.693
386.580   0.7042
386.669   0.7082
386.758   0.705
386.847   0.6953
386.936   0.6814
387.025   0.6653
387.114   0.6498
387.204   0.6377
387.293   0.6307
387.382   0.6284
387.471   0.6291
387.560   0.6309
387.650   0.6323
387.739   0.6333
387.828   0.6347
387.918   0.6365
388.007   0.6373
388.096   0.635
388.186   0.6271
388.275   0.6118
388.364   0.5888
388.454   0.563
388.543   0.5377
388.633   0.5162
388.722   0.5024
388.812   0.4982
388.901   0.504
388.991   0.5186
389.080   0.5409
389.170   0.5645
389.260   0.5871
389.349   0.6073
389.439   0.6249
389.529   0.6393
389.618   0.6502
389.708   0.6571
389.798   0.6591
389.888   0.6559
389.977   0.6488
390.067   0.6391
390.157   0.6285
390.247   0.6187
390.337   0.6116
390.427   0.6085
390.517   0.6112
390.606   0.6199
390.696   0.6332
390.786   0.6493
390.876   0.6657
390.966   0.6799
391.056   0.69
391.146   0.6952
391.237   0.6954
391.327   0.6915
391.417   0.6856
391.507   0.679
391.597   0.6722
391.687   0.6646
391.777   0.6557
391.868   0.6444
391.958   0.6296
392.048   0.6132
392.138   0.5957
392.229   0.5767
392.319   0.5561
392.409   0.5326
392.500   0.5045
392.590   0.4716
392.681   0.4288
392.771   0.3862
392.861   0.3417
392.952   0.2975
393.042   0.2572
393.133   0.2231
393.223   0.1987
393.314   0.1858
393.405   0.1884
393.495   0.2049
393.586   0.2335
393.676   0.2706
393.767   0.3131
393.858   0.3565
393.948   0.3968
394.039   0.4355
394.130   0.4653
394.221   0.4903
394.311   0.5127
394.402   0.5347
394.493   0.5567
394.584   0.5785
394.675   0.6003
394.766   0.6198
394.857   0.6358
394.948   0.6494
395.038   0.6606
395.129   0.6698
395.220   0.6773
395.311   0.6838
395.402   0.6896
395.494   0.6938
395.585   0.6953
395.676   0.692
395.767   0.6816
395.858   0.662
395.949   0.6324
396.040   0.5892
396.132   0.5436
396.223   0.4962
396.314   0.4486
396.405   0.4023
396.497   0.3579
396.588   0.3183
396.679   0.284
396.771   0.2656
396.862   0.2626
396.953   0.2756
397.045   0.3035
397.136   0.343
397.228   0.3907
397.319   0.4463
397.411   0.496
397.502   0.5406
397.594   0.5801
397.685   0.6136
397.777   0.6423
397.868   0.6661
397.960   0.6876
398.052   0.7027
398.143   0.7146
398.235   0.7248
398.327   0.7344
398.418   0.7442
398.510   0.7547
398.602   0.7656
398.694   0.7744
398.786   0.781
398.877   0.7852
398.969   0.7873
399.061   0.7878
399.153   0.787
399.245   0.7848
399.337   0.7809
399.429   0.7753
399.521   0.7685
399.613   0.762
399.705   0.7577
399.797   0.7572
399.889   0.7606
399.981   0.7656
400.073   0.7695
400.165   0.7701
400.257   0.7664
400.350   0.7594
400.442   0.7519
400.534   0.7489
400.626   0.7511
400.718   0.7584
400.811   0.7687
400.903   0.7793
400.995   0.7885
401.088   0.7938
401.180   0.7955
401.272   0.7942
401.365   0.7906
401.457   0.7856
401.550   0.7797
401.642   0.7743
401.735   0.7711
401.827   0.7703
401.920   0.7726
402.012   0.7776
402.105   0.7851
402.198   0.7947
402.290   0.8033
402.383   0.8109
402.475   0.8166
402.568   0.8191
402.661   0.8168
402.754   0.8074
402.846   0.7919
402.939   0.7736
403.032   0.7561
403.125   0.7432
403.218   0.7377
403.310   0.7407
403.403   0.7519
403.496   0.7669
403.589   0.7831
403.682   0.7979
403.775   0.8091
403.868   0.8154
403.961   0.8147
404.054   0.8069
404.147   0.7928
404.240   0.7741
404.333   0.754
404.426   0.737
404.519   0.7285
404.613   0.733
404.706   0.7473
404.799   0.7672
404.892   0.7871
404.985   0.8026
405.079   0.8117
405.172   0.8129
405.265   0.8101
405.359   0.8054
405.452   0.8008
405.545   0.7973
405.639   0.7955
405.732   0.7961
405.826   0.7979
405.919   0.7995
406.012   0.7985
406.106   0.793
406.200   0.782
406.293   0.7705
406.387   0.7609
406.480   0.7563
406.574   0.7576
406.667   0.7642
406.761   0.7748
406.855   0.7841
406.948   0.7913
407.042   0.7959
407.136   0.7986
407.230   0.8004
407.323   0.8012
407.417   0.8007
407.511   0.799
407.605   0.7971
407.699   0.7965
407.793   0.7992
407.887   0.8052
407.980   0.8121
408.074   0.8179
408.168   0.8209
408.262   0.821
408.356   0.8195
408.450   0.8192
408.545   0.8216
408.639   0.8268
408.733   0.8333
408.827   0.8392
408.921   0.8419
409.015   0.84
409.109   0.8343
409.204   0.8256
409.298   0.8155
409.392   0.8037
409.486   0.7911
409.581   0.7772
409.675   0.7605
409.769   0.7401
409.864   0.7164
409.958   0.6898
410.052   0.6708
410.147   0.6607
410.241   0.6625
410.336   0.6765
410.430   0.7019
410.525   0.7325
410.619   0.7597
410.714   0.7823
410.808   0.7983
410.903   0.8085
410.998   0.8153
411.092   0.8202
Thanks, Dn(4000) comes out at 1.5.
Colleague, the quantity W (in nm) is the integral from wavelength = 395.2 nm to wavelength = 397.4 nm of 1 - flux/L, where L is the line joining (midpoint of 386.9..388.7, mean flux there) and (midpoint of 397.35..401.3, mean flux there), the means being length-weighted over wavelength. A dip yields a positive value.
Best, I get 0.67 nm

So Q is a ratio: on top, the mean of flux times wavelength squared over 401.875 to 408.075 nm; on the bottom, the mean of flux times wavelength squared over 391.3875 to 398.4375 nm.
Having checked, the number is 1.62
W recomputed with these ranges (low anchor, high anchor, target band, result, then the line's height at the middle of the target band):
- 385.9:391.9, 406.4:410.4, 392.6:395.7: 0.963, 0.671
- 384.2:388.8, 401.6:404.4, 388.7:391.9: 0.187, 0.667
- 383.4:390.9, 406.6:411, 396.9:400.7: 0.095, 0.701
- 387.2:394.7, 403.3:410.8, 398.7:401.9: -0.425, 0.683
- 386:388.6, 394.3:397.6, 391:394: 0.537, 0.57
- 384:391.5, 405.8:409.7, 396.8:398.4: 0.396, 0.713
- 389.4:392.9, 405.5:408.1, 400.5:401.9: -0.095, 0.727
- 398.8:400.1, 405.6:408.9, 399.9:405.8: 0.033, 0.785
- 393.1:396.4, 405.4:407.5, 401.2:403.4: -0.307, 0.687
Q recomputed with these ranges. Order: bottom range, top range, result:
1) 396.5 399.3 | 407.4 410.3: 1.41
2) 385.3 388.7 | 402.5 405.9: 1.36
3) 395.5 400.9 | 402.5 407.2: 1.26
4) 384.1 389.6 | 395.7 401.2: 1.10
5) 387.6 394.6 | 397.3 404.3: 1.47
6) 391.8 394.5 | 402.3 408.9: 2.04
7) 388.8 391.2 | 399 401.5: 1.31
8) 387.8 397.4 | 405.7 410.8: 1.59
